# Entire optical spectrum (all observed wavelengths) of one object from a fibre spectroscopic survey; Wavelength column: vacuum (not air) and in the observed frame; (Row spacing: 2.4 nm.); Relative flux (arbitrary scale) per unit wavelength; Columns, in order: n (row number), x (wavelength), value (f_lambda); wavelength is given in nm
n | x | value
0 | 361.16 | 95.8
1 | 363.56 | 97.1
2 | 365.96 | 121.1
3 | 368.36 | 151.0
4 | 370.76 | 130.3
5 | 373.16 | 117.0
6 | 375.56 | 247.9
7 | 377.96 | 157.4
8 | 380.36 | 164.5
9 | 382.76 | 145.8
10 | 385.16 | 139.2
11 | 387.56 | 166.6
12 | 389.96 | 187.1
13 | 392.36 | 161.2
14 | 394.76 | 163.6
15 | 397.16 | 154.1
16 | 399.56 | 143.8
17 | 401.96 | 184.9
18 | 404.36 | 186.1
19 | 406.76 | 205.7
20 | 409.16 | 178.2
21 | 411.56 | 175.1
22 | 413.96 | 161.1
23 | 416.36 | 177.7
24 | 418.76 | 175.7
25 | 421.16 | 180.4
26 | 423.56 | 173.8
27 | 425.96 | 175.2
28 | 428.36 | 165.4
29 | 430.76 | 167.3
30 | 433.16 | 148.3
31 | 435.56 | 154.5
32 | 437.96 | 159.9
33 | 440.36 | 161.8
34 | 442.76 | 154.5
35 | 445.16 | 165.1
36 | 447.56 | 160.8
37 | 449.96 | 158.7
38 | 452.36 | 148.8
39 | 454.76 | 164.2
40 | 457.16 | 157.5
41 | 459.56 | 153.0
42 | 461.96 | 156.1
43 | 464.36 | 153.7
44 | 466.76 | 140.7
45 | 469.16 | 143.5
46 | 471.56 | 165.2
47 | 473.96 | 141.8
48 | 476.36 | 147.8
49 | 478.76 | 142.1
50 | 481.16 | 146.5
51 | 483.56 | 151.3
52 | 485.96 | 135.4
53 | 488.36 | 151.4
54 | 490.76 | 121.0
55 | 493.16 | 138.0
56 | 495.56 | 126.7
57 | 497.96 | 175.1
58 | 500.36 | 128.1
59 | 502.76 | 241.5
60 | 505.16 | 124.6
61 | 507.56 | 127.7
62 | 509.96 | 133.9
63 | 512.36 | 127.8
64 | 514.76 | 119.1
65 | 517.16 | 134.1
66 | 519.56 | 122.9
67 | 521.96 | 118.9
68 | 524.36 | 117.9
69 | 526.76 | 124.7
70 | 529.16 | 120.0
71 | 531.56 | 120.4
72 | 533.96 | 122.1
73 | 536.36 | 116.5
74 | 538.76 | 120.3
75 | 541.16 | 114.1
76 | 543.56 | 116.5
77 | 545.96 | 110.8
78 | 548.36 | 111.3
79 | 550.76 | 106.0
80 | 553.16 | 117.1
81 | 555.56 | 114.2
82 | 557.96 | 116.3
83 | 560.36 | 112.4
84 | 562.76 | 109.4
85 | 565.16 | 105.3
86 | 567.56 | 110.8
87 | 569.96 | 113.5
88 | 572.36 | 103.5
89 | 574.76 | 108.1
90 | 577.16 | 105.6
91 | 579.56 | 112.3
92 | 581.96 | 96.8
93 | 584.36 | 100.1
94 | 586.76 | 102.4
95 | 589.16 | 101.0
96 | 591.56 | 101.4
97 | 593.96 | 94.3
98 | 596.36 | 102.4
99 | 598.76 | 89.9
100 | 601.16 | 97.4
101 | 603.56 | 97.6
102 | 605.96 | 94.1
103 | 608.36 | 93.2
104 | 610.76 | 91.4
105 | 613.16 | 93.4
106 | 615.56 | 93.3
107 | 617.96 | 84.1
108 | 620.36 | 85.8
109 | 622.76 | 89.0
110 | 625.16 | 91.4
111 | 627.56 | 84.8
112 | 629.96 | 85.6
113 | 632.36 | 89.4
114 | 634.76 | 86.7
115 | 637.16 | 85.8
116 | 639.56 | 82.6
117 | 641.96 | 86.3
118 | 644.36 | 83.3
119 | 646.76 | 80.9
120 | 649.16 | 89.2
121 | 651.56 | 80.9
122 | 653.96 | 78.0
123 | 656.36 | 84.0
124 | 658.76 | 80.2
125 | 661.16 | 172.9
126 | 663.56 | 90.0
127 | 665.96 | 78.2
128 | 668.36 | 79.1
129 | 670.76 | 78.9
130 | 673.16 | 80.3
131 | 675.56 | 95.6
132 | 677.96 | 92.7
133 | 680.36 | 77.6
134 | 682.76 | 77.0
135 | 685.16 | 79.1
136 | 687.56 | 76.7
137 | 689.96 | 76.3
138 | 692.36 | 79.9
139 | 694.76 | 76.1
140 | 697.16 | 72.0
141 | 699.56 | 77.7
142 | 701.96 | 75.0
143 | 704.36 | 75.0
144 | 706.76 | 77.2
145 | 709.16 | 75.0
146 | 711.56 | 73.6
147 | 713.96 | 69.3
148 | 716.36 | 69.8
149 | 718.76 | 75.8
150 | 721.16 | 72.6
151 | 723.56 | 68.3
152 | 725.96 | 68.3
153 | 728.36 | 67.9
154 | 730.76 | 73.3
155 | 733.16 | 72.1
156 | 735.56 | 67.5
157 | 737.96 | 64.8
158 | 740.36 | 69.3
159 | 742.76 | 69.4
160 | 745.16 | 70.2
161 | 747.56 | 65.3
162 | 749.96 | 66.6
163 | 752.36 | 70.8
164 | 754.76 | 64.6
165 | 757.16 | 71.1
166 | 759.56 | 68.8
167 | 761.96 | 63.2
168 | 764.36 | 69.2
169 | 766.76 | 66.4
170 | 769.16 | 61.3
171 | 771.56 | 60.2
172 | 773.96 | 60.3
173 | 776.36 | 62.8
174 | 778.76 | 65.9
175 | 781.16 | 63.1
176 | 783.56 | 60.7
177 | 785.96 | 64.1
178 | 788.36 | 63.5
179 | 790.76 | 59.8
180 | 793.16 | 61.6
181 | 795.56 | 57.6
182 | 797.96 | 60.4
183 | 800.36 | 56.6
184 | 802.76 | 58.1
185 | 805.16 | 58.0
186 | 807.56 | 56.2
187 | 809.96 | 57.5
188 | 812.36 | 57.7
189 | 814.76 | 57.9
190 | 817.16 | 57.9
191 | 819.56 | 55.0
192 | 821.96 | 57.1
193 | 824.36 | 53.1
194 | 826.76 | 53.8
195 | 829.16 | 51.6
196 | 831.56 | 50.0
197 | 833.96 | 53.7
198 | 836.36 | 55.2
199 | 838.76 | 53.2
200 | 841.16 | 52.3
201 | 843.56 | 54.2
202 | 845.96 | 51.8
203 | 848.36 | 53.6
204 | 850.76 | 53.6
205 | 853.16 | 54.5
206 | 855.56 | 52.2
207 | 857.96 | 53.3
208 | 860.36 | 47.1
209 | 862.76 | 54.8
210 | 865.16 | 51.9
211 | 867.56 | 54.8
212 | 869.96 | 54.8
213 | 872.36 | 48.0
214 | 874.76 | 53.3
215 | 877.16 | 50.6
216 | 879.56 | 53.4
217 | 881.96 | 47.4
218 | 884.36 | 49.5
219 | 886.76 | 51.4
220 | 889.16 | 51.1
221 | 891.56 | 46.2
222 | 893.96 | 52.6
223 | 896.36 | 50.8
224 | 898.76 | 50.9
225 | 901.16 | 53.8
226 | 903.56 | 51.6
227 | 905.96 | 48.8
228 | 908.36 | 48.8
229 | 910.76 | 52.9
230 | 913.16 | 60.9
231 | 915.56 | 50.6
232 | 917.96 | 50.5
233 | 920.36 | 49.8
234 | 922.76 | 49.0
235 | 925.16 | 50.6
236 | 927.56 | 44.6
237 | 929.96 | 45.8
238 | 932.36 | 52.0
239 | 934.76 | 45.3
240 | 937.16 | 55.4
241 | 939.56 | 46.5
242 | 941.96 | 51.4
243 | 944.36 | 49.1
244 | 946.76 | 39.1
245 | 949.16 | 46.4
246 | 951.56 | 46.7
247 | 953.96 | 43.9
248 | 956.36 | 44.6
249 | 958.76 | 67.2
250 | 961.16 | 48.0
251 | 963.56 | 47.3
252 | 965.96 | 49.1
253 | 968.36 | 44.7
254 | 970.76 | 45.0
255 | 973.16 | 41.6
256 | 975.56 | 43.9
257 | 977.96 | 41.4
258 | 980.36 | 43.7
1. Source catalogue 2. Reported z 0.01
